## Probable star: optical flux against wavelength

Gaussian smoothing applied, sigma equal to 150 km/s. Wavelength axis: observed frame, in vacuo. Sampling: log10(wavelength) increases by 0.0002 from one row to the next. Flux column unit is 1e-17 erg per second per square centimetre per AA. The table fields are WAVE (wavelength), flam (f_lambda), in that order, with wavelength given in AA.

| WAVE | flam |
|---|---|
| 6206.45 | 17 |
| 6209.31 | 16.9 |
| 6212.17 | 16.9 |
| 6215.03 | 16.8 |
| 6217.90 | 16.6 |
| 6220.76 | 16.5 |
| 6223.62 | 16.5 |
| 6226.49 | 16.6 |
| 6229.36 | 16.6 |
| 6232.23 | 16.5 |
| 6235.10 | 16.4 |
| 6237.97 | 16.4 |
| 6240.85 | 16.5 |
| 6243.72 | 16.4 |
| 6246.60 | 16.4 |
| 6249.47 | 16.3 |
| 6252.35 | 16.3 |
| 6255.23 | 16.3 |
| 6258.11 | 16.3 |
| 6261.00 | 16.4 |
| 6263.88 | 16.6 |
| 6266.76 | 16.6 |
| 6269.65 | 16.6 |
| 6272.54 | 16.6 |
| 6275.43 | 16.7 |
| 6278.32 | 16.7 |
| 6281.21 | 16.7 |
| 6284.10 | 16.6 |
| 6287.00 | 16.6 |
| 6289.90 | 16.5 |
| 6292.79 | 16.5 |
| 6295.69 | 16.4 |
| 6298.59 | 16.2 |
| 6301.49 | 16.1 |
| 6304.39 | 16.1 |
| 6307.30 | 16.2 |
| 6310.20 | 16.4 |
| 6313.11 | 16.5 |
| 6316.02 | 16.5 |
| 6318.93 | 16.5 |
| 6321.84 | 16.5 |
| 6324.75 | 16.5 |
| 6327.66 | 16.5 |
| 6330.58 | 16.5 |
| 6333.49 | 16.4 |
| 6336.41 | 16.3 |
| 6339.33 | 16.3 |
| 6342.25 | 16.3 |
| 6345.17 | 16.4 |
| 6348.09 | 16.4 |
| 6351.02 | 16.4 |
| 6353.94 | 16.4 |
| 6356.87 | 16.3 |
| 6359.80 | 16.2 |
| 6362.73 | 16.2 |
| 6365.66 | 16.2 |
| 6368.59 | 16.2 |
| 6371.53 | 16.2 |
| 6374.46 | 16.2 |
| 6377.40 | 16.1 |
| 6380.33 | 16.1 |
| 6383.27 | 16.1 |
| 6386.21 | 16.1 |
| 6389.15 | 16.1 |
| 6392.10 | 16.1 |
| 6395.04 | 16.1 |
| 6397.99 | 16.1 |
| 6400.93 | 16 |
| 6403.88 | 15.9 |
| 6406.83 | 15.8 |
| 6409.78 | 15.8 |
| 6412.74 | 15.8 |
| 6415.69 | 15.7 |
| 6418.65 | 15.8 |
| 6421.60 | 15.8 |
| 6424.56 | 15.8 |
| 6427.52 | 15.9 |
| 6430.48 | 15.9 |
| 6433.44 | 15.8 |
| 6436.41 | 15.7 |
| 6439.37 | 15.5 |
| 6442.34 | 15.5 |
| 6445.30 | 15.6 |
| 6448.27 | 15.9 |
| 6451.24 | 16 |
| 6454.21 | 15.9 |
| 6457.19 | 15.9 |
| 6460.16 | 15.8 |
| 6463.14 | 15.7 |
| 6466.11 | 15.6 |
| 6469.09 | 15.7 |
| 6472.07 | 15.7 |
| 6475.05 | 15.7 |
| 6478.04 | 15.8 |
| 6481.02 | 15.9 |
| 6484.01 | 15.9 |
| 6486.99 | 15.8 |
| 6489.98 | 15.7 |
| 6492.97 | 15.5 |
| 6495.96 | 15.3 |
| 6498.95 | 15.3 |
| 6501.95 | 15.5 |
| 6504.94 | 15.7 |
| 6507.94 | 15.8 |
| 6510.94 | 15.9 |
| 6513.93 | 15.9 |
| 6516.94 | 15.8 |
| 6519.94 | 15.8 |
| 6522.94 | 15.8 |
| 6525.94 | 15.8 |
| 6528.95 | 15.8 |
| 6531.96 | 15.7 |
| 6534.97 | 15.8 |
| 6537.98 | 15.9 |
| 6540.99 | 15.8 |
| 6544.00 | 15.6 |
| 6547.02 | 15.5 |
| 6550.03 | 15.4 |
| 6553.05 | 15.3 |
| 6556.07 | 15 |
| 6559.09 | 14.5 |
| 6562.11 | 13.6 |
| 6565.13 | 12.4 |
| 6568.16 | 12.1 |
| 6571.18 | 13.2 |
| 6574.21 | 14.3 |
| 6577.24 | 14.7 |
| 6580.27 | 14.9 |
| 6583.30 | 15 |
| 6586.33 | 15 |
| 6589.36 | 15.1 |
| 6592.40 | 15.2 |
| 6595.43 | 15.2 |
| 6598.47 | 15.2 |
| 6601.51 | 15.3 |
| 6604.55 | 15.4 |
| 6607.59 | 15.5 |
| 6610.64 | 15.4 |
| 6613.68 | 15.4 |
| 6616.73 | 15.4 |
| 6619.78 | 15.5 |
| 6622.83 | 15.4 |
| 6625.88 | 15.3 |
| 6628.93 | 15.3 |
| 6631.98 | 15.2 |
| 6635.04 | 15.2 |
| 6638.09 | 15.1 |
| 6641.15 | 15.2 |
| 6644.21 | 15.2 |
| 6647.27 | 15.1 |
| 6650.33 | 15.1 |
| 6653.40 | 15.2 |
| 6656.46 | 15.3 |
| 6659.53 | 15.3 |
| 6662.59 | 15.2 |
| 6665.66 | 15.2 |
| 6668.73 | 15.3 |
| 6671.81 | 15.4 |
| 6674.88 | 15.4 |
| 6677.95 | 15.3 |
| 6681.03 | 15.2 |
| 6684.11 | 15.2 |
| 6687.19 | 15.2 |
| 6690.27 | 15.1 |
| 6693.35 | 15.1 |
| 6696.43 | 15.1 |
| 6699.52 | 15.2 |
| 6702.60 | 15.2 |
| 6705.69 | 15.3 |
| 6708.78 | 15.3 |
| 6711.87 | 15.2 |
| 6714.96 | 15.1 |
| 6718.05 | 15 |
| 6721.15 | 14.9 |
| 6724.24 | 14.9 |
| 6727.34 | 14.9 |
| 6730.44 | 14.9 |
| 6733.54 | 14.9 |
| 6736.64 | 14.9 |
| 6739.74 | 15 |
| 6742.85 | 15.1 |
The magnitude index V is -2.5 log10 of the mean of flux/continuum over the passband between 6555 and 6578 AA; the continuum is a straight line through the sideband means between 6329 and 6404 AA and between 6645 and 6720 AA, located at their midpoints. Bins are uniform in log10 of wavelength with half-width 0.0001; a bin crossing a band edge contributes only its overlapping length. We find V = 0.14 mag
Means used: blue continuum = 16.2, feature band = 13.7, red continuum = 15.2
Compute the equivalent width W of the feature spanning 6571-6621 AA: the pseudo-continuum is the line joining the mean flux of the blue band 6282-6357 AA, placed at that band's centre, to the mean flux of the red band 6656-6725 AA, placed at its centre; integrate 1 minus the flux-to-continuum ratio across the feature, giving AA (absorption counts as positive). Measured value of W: 1.3 AA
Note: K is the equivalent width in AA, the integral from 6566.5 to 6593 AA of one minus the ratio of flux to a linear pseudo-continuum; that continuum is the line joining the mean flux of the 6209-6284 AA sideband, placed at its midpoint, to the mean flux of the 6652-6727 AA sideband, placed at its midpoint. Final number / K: 2.00 AA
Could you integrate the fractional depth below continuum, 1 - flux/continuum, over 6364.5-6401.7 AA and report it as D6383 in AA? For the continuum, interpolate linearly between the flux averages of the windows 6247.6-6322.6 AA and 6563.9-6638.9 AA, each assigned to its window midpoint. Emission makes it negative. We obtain -0.4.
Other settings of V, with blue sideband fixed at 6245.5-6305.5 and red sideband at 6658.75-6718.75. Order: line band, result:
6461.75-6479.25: 0.01 mag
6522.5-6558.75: 0.01 mag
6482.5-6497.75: 0.01 mag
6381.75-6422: 0.01 mag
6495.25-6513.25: 0.01 mag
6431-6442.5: 0.02 mag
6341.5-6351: -0.01 mag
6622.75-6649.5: 0.01 mag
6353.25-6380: 0.00 mag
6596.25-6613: 0.01 mag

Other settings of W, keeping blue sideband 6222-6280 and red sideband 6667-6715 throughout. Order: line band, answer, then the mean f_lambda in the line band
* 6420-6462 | 0.42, 15.8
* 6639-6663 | 0.23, 15.2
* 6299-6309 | 0.12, 16.2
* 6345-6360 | -0.15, 16.4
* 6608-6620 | 0.02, 15.4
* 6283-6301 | -0.08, 16.4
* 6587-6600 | 0.29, 15.2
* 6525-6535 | -0.05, 15.8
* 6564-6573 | 1.70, 12.6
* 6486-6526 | 0.19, 15.7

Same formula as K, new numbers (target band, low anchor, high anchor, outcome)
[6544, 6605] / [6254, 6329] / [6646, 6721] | 3.6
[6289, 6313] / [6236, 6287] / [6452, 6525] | 0.1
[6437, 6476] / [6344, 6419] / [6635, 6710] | 0.4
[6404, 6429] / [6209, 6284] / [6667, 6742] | 0.3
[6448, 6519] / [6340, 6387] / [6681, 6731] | 0.5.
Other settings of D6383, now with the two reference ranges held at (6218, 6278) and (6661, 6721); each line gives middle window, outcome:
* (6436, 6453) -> 0.2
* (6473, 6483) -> 0.0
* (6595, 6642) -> 0.3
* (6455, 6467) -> 0.1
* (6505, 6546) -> -0.3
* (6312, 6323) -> -0.1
